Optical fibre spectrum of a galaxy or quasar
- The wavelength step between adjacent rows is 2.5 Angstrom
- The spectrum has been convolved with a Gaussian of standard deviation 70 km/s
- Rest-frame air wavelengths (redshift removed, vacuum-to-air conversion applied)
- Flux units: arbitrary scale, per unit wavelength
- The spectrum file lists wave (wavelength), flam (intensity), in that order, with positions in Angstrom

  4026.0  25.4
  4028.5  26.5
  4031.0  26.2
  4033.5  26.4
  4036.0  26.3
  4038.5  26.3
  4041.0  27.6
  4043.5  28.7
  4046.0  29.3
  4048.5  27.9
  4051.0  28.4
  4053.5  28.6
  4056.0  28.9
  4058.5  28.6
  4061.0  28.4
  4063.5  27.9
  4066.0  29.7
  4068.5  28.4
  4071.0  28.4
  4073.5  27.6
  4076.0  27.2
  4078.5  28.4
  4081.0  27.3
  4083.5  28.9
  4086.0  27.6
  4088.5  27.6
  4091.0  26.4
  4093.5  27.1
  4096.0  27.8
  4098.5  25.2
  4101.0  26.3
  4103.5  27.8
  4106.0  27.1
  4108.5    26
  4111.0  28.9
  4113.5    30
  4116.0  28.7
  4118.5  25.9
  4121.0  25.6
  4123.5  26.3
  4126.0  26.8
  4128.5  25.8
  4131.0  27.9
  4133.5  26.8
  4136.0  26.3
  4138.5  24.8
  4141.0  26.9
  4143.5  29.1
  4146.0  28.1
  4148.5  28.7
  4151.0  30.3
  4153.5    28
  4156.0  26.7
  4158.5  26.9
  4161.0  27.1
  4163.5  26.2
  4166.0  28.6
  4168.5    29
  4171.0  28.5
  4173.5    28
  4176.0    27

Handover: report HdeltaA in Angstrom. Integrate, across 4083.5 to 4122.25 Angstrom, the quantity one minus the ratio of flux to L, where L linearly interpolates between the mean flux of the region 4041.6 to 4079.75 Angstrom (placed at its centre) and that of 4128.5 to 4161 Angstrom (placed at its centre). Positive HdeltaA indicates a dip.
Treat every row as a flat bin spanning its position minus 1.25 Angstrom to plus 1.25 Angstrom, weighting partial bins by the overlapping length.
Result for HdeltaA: 0.9 Angstrom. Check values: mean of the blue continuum 28.4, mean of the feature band 27.3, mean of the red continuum 27.5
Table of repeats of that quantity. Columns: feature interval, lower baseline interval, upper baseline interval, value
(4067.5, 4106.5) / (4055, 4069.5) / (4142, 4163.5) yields 1.41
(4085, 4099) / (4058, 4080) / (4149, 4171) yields 0.57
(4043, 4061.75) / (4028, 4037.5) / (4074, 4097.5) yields -1.27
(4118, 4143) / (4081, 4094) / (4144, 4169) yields 1.25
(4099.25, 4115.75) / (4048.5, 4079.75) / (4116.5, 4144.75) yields -0.27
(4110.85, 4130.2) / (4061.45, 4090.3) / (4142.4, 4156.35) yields 0.83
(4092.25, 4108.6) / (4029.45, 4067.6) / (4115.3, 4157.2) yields 0.41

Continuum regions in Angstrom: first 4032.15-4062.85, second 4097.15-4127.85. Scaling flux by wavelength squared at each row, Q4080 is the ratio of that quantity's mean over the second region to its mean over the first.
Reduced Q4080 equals 1.0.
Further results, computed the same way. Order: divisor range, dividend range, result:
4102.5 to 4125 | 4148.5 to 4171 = 1.04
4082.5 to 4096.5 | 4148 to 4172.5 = 1.05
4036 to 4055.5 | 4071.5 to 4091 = 1.01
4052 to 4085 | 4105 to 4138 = 0.98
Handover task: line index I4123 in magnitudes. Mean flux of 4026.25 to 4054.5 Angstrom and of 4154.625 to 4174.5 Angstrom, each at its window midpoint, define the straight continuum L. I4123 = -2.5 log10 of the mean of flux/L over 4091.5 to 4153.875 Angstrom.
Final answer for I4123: 0.01 mag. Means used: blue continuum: 27.4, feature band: 27.3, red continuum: 27.6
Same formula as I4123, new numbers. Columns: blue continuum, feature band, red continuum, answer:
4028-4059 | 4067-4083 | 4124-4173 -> -0.01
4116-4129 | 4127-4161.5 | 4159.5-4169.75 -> -0.01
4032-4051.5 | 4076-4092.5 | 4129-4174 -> 0.00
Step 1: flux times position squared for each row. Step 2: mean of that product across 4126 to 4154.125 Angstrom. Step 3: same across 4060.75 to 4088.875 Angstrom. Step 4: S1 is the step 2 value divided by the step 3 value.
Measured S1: 1.0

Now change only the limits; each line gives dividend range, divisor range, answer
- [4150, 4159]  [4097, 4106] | 1.08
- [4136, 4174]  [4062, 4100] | 1.04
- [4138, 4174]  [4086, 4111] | 1.06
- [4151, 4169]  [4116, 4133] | 1.06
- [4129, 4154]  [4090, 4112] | 1.05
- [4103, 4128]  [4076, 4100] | 1.01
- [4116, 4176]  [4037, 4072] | 1.01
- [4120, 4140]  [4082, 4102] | 0.99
